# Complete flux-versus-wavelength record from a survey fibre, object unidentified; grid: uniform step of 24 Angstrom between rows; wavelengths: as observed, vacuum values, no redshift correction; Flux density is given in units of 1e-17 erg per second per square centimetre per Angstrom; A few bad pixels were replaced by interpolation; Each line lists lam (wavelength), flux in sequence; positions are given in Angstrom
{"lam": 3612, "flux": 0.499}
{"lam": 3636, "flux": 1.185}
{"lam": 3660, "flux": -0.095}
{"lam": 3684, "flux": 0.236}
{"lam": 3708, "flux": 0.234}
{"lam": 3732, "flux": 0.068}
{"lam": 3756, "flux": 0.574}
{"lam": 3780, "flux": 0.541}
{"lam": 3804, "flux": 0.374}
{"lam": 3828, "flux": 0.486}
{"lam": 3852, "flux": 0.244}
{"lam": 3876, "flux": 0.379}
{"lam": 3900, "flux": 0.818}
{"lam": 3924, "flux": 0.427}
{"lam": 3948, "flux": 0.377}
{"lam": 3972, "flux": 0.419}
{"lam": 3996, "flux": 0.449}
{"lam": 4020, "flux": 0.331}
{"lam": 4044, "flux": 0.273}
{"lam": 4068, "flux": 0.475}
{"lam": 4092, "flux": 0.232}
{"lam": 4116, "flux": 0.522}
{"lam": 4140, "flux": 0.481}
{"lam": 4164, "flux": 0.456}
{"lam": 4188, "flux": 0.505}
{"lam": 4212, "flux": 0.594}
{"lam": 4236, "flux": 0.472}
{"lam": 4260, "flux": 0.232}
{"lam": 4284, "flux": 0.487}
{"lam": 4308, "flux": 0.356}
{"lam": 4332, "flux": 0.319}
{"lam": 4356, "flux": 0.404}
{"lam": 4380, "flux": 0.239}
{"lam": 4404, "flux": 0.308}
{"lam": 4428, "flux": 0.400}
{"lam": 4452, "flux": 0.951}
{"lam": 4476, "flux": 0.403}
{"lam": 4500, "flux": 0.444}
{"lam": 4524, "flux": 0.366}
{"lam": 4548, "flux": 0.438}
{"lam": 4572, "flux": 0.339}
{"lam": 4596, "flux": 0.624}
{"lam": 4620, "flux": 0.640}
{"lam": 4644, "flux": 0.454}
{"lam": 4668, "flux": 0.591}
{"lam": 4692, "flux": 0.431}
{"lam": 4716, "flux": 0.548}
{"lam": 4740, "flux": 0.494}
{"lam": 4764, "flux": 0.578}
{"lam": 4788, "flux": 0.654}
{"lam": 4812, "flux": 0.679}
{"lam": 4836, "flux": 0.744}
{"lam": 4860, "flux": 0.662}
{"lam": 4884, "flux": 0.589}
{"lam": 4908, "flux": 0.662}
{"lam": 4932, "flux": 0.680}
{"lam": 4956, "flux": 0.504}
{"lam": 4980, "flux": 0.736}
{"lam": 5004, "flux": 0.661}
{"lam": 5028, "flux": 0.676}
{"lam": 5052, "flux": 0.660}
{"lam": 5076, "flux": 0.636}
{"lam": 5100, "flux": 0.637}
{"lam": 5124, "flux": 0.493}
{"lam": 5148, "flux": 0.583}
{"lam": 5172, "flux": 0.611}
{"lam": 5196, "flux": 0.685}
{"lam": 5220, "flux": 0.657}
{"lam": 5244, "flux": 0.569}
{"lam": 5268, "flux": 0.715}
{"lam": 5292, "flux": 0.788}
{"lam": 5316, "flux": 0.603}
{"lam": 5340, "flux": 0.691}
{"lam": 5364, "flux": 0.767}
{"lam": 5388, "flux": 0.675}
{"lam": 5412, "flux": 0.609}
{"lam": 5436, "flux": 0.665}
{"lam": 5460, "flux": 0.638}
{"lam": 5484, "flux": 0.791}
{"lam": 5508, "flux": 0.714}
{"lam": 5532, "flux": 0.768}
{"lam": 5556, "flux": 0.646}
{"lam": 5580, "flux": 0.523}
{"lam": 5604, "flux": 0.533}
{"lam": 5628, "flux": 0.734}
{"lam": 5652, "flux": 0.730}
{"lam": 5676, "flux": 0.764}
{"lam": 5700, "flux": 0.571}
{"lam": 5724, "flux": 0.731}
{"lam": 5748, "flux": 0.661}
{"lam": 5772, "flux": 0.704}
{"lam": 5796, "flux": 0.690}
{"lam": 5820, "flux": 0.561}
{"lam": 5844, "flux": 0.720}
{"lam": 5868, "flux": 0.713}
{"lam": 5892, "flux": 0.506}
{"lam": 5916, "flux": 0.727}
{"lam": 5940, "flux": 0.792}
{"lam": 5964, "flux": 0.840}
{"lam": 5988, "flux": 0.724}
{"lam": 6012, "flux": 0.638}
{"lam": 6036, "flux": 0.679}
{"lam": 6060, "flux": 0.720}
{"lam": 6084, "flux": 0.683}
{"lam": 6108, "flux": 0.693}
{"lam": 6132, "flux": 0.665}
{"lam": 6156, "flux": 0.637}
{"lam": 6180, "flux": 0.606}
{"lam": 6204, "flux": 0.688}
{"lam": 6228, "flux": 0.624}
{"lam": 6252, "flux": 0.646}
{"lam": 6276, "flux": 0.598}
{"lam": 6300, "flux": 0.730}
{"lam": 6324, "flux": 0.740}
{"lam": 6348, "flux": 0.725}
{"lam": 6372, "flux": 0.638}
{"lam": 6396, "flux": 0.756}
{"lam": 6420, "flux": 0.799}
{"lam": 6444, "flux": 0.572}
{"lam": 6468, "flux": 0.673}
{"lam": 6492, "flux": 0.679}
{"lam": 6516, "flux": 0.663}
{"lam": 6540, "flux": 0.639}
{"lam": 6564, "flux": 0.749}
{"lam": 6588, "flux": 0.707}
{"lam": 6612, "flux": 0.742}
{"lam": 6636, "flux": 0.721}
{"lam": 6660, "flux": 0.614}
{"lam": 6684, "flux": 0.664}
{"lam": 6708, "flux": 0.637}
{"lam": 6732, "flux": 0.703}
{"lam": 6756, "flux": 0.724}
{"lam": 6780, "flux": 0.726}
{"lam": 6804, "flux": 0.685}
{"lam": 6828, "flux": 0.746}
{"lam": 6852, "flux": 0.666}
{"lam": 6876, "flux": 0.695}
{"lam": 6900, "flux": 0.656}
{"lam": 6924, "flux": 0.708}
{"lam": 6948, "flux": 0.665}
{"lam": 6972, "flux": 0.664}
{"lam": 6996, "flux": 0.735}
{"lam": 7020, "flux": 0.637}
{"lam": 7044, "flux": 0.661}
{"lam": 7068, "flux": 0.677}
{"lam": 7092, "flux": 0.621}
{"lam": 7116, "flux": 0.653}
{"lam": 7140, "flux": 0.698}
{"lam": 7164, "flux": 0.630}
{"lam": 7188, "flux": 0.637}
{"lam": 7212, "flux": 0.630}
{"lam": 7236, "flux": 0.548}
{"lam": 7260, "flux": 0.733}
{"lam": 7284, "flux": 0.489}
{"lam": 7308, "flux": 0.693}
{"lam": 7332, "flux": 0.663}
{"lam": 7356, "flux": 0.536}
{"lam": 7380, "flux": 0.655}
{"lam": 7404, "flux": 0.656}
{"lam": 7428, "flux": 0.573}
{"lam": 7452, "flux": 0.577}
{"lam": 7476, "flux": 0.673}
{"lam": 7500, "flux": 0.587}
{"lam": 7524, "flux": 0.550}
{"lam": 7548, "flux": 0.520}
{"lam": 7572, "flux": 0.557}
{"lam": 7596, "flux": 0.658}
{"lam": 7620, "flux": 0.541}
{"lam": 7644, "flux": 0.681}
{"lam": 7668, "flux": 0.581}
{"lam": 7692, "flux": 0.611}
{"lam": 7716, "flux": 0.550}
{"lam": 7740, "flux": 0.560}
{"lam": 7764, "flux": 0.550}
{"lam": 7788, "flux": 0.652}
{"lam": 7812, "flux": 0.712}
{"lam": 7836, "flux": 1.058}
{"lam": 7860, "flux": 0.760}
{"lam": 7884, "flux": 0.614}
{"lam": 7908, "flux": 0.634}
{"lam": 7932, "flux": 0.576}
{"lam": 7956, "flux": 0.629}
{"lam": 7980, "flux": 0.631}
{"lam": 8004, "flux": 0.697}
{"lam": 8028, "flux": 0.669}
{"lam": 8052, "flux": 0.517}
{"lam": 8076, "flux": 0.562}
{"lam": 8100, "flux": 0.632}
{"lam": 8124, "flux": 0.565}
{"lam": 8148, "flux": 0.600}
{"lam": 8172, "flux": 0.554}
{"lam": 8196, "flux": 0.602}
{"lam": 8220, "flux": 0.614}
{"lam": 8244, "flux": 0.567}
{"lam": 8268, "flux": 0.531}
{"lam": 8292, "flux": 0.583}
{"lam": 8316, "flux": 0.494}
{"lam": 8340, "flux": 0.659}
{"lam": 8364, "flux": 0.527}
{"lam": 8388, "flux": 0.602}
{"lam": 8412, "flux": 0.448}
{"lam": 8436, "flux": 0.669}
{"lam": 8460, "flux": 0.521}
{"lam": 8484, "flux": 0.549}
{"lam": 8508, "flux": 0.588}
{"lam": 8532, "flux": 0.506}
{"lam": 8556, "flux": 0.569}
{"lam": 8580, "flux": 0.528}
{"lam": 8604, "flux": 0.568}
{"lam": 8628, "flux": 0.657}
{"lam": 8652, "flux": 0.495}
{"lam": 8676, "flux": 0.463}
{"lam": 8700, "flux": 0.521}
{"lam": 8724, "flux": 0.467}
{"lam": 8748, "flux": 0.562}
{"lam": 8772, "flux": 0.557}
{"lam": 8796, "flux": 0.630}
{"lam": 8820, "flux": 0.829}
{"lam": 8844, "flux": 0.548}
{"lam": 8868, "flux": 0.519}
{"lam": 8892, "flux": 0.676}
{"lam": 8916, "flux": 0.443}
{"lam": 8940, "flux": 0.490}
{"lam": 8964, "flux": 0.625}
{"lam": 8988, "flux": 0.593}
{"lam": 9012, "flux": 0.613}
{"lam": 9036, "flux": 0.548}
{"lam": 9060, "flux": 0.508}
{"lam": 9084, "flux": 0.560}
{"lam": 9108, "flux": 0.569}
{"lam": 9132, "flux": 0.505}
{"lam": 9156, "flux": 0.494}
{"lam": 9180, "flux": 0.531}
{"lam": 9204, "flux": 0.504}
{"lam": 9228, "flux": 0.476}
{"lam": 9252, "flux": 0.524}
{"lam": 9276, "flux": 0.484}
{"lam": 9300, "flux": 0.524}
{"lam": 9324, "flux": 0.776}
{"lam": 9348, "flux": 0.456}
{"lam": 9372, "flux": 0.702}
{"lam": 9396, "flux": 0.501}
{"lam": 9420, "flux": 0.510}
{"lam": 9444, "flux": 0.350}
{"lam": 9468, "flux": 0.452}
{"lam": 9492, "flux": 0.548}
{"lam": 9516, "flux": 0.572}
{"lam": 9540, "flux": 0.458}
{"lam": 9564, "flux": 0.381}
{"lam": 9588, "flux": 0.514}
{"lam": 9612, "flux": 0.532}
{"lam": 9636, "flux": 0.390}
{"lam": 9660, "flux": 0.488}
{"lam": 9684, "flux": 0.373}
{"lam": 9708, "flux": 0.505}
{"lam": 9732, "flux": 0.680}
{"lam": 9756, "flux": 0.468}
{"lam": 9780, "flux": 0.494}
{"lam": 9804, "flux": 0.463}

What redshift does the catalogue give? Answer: 0.19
